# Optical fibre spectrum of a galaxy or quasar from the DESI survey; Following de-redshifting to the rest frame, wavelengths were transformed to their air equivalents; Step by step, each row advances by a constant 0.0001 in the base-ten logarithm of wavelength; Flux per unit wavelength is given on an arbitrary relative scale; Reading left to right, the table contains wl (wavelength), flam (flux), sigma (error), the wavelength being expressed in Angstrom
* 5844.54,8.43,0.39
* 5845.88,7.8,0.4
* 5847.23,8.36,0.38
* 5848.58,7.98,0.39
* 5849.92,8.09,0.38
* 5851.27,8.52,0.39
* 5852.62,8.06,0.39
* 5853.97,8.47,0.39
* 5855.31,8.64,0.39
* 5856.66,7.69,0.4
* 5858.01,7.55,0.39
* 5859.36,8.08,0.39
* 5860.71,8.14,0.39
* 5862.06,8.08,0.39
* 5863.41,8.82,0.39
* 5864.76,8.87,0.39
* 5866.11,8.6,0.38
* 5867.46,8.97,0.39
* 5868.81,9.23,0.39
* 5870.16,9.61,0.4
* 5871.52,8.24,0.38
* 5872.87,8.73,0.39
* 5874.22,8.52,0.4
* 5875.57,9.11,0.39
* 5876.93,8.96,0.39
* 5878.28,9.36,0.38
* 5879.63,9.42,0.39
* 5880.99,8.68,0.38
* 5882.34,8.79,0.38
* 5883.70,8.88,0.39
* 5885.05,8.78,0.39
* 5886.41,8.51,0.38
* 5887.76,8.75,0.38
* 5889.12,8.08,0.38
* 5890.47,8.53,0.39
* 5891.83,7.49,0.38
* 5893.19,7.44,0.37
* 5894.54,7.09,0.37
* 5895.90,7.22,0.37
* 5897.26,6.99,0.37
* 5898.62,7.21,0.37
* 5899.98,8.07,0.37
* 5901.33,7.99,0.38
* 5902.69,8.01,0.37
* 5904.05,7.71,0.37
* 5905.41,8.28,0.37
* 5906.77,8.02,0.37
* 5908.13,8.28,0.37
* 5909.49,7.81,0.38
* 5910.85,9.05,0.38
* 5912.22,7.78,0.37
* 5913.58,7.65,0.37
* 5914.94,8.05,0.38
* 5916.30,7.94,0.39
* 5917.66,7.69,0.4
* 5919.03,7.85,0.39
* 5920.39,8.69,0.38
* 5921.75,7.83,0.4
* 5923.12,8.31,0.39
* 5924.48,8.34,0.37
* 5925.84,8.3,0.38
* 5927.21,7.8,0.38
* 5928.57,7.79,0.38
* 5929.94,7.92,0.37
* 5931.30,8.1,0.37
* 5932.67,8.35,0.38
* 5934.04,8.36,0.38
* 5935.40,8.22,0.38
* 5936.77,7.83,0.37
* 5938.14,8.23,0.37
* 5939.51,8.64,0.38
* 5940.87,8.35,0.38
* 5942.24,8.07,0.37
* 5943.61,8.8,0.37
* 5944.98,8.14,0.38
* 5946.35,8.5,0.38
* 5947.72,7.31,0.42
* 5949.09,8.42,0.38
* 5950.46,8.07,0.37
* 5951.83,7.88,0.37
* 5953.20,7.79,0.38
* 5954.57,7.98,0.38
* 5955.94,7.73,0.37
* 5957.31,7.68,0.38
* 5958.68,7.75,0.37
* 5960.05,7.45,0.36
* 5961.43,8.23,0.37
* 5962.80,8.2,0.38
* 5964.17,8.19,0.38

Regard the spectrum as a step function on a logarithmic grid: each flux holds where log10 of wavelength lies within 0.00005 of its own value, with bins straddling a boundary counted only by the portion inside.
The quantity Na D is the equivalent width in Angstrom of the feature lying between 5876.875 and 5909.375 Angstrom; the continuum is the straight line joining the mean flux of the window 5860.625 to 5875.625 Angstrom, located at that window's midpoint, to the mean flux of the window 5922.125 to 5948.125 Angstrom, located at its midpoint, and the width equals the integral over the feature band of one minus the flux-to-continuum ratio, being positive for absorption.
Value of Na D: 1.4 Angstrom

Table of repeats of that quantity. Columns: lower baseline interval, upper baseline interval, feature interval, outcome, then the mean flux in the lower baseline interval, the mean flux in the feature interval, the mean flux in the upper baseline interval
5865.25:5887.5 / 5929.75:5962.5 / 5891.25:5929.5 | 2.74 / 8.9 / 7.88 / 8.08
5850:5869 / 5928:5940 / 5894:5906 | 0.92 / 8.38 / 7.62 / 8.15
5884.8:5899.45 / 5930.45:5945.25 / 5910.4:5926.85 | -0.05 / 7.8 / 8.1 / 8.28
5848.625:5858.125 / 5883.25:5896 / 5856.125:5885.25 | -1.97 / 8.17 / 8.69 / 8.1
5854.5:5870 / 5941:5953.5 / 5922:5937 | 0.14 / 8.47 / 8.12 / 8.13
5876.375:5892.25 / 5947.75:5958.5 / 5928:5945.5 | -0.29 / 8.71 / 8.22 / 7.89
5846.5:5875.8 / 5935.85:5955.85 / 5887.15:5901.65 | 1.09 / 8.46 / 7.7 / 8.13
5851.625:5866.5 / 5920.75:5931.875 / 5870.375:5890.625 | -1.42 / 8.27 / 8.78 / 8.07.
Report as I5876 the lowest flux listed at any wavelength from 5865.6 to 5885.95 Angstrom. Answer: 8.24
